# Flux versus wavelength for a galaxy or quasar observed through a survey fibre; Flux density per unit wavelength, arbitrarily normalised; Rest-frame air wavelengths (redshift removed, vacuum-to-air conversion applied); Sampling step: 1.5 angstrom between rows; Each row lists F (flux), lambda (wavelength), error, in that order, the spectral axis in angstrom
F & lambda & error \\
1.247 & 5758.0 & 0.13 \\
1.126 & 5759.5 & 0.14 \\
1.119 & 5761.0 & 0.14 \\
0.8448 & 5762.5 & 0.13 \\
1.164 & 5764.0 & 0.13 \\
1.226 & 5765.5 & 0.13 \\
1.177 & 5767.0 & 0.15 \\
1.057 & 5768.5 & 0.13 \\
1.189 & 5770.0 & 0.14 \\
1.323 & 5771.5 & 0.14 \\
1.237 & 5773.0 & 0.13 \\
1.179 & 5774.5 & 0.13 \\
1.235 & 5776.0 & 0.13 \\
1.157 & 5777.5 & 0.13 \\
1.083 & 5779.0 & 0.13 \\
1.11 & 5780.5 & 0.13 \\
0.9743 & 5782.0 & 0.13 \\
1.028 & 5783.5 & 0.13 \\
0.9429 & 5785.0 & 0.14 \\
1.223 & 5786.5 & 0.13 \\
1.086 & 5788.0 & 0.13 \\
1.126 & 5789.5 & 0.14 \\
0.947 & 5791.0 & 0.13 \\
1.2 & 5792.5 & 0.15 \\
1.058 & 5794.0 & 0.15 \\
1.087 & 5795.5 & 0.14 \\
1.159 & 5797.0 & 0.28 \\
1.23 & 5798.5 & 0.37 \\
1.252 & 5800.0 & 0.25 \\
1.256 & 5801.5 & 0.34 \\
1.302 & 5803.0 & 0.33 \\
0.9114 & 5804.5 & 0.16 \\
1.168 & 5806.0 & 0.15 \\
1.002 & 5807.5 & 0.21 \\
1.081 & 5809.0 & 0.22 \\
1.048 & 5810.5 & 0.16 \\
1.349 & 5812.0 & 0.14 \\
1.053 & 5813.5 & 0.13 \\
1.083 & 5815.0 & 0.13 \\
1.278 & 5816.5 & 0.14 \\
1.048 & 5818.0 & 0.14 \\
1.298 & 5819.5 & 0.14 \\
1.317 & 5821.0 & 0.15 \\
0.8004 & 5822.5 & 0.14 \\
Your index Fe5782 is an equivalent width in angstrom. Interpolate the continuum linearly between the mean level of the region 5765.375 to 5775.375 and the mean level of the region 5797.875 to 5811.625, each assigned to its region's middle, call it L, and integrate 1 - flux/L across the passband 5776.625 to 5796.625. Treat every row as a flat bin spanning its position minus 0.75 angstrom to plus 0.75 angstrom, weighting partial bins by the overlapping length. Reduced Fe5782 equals 1.5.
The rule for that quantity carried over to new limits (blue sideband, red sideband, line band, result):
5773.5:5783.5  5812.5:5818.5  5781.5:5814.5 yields 0.3 angstrom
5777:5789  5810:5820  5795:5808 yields -0.3 angstrom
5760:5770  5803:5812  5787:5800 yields -0.3 angstrom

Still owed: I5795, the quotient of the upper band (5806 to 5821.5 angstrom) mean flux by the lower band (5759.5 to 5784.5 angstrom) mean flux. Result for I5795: 1.0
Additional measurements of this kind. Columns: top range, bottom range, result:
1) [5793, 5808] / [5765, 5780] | 0.97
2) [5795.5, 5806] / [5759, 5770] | 1.06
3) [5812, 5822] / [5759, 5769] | 1.07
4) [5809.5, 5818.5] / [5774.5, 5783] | 1.03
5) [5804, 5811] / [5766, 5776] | 0.87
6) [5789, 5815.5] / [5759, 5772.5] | 0.99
